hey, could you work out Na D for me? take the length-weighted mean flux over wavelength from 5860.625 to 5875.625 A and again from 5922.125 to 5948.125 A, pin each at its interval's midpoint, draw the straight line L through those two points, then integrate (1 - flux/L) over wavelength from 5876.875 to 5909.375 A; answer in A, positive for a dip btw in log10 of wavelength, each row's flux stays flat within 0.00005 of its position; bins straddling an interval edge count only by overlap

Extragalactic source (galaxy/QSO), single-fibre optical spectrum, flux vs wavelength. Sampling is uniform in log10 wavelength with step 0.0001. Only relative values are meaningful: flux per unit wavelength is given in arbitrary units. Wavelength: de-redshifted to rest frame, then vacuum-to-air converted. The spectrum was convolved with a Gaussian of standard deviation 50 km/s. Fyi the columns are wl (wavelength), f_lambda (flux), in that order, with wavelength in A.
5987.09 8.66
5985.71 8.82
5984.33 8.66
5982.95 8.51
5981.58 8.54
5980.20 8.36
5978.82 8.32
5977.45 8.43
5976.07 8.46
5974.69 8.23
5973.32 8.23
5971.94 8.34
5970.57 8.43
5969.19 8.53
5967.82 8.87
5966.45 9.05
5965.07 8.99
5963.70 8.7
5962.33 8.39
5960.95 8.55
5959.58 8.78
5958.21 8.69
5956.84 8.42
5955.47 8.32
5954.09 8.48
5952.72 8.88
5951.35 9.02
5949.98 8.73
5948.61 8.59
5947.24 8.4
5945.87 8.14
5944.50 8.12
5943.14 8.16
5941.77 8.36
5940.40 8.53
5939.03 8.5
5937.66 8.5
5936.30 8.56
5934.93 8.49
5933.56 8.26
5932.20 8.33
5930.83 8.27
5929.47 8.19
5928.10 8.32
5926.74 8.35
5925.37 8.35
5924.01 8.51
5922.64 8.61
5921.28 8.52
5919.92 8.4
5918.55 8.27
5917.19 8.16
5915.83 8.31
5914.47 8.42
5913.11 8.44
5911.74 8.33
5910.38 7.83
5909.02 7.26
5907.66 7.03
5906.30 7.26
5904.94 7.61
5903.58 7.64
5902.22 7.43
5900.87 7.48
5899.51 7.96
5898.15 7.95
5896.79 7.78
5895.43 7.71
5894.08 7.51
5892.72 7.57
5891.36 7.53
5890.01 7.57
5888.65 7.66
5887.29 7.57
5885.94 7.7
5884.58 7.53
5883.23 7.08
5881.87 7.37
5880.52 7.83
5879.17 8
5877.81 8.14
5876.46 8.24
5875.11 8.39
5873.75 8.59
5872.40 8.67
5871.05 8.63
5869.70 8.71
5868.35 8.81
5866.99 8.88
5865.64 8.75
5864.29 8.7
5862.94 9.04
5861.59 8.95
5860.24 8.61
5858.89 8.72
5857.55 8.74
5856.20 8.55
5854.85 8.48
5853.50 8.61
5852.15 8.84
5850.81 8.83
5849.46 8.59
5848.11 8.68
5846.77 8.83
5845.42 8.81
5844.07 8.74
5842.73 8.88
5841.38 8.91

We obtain 3.8 A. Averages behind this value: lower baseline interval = 8.73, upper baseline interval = 8.37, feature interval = 7.6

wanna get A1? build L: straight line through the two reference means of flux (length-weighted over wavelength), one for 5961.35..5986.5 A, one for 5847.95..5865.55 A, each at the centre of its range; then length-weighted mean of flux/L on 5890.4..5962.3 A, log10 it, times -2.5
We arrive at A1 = 0.055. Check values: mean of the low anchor 8.72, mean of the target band 8.19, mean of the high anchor 8.55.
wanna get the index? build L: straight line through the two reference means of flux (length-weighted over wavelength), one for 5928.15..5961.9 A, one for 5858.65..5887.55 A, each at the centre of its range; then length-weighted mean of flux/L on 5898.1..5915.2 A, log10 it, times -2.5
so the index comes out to 0.09 mag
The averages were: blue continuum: 8.32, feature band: 7.74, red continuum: 8.46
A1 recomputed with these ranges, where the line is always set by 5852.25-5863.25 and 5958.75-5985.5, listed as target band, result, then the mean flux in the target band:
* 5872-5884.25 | 0.088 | 8.01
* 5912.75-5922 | 0.033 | 8.37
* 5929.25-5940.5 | 0.025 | 8.41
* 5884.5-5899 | 0.135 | 7.65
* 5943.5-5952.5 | 0.009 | 8.51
